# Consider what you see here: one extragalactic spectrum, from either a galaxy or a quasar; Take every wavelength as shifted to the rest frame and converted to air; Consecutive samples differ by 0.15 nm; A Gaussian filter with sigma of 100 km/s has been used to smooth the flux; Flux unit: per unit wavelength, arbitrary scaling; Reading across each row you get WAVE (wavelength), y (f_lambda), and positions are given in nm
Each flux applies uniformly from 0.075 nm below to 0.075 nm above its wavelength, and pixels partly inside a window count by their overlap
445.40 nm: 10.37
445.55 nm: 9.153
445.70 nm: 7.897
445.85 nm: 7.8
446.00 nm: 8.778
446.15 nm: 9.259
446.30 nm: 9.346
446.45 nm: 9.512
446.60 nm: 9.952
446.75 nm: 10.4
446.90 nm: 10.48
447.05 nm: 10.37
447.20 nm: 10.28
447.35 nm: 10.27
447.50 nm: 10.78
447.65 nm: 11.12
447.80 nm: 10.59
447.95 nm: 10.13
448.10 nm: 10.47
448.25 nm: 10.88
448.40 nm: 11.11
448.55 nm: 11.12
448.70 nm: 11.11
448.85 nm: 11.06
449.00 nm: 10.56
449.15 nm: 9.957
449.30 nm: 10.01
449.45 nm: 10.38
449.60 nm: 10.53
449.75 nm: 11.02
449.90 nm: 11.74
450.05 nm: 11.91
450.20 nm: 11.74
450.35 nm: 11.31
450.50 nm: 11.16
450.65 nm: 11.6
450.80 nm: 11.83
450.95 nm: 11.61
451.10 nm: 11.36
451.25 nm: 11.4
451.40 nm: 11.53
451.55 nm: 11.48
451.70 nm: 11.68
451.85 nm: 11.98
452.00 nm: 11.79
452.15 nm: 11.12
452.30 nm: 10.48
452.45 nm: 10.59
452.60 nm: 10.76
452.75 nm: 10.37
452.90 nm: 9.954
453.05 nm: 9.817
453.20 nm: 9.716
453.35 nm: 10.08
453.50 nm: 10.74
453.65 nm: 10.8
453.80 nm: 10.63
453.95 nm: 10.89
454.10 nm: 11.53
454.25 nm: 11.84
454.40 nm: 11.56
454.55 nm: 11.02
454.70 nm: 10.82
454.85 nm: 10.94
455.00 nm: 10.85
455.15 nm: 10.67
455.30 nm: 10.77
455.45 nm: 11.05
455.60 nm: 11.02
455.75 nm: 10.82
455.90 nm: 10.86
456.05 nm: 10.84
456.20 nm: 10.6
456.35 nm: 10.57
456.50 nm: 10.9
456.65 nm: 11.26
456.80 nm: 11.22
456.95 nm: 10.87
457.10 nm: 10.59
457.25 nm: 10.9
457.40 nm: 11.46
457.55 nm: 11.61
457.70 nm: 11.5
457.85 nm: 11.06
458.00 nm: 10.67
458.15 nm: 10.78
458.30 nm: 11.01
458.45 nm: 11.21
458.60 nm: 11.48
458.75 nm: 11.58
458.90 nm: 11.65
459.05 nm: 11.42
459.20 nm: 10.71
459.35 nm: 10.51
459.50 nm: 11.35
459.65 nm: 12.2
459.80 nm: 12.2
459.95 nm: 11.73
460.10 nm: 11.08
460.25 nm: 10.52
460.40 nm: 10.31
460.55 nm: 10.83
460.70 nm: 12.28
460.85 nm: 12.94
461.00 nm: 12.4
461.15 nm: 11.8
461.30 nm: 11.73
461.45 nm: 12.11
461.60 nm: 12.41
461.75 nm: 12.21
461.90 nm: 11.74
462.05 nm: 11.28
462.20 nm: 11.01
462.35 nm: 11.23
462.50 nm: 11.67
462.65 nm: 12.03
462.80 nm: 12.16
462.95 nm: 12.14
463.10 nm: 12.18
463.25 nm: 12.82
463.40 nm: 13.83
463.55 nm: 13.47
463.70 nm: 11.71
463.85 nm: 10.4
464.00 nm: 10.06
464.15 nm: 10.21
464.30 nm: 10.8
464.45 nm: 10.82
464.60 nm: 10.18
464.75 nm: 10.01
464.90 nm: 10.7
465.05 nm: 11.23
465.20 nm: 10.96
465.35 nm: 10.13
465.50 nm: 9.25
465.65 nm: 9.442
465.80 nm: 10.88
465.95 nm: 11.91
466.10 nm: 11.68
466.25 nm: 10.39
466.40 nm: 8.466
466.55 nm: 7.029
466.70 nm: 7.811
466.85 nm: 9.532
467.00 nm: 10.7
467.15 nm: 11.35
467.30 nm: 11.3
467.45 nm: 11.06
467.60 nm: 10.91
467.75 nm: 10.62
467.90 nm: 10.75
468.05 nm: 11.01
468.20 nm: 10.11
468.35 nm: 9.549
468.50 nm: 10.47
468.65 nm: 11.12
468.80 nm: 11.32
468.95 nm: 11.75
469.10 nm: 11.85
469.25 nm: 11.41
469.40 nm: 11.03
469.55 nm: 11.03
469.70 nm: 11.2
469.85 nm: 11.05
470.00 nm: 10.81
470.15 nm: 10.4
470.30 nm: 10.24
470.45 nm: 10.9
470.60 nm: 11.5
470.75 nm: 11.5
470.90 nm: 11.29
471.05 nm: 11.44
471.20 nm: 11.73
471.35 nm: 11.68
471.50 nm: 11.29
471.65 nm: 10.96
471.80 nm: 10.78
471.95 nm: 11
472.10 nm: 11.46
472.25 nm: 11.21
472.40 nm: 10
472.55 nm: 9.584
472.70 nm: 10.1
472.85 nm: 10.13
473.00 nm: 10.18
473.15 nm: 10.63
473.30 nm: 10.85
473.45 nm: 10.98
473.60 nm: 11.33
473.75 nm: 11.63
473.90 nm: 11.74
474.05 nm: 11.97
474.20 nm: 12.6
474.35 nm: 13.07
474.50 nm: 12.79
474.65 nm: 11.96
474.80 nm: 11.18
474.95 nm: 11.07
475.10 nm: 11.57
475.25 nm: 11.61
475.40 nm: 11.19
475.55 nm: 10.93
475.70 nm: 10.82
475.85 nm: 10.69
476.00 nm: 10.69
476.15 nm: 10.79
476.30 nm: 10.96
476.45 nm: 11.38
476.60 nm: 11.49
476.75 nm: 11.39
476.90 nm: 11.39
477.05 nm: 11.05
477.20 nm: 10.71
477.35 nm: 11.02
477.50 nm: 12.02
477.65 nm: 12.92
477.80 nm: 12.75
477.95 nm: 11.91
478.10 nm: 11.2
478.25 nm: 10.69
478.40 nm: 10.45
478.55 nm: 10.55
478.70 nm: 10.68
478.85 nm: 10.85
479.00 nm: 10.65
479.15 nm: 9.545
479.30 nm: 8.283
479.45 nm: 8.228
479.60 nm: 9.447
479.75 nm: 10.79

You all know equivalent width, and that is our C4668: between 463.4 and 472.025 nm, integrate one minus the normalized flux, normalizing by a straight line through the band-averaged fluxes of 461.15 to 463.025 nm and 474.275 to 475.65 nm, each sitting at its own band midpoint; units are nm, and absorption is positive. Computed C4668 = 0.73 nm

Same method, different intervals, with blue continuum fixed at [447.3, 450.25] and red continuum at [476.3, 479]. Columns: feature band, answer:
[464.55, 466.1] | 0.08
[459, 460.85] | -0.05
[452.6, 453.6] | 0.07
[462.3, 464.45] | -0.13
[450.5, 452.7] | -0.10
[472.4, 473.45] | 0.09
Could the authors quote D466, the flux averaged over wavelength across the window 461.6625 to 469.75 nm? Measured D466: 10.9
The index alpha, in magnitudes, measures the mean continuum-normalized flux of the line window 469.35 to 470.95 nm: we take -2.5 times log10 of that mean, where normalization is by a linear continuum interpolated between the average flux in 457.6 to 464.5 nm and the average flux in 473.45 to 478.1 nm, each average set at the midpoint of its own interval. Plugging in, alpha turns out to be 0.053 mag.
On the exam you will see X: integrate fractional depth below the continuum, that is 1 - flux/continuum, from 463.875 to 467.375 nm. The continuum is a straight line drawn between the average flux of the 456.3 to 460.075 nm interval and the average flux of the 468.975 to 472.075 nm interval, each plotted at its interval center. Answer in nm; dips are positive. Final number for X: 0.305 nm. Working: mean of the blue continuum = 11.2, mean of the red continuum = 11.2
